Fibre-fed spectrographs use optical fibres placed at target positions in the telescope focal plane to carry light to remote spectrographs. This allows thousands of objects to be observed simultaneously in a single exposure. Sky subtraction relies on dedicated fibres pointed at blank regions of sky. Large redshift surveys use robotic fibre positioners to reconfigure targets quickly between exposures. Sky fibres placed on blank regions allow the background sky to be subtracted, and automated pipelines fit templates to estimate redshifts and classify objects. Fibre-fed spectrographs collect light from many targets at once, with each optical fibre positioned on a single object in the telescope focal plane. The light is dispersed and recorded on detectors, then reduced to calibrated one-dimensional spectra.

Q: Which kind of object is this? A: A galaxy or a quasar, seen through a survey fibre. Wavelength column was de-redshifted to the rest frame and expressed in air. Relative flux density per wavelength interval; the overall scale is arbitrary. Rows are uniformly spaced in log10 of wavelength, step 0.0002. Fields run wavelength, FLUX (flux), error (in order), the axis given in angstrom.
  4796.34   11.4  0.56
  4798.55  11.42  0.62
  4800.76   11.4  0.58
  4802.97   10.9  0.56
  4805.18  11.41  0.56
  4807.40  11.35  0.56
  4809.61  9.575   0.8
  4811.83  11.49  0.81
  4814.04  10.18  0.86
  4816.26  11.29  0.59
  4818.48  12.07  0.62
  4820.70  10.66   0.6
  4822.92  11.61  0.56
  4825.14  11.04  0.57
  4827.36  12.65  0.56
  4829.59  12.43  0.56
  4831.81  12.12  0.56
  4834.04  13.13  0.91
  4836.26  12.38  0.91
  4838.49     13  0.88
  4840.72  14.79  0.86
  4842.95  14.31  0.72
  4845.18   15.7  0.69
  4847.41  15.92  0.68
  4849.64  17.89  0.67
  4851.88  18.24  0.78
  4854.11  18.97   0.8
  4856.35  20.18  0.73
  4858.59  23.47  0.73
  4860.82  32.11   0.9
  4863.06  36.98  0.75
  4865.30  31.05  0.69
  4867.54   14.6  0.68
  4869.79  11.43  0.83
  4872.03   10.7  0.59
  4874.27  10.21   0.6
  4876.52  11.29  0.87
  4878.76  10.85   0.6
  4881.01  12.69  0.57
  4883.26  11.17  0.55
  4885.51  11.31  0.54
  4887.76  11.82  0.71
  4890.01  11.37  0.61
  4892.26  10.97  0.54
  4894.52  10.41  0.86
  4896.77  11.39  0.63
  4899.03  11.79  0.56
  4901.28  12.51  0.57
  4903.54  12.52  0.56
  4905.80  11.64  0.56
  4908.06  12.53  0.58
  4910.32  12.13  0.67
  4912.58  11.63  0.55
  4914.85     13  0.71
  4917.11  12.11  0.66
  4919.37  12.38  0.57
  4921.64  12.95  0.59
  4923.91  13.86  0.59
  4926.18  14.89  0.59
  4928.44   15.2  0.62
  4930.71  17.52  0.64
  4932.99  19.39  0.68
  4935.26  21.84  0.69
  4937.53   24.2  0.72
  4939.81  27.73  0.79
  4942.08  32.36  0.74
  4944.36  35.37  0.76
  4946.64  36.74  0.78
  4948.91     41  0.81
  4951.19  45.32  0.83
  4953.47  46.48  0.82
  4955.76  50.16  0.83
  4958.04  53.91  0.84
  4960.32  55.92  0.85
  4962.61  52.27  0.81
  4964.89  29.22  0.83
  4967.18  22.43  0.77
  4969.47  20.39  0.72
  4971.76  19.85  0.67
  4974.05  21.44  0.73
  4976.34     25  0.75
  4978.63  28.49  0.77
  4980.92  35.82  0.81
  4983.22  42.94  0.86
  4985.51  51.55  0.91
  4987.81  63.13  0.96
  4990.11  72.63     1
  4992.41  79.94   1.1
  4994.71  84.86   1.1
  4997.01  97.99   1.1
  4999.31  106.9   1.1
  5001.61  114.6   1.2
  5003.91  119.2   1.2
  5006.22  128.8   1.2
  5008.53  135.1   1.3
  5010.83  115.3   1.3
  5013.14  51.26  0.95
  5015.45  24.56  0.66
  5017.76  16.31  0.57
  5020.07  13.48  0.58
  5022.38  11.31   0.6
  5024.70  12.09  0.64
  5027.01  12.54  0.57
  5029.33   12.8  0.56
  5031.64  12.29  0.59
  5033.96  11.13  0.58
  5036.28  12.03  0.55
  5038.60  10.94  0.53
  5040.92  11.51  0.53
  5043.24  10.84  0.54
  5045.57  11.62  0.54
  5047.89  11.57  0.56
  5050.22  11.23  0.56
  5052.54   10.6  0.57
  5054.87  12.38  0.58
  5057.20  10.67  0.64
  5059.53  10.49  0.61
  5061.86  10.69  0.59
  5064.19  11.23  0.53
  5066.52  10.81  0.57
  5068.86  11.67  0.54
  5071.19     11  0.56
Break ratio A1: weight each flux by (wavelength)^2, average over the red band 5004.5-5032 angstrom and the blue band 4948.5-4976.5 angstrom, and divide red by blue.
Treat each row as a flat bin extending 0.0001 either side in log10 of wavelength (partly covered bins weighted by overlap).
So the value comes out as 1.30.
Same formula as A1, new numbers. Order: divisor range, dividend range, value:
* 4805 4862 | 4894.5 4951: 1.34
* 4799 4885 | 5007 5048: 2.10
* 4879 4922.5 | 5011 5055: 1.51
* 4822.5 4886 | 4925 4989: 2.21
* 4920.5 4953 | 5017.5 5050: 0.48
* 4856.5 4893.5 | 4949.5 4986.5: 2.37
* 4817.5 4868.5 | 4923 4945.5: 1.34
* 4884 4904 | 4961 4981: 2.56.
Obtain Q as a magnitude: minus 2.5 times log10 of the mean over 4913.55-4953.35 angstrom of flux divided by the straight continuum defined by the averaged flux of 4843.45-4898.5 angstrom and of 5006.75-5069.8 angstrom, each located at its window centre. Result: -0.25 mag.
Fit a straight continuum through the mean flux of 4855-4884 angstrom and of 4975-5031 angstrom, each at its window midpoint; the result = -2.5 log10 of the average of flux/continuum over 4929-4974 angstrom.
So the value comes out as 0.29 mag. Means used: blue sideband 18.3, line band 33.8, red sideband 60.1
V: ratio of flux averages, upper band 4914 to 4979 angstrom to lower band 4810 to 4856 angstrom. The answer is 2.1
